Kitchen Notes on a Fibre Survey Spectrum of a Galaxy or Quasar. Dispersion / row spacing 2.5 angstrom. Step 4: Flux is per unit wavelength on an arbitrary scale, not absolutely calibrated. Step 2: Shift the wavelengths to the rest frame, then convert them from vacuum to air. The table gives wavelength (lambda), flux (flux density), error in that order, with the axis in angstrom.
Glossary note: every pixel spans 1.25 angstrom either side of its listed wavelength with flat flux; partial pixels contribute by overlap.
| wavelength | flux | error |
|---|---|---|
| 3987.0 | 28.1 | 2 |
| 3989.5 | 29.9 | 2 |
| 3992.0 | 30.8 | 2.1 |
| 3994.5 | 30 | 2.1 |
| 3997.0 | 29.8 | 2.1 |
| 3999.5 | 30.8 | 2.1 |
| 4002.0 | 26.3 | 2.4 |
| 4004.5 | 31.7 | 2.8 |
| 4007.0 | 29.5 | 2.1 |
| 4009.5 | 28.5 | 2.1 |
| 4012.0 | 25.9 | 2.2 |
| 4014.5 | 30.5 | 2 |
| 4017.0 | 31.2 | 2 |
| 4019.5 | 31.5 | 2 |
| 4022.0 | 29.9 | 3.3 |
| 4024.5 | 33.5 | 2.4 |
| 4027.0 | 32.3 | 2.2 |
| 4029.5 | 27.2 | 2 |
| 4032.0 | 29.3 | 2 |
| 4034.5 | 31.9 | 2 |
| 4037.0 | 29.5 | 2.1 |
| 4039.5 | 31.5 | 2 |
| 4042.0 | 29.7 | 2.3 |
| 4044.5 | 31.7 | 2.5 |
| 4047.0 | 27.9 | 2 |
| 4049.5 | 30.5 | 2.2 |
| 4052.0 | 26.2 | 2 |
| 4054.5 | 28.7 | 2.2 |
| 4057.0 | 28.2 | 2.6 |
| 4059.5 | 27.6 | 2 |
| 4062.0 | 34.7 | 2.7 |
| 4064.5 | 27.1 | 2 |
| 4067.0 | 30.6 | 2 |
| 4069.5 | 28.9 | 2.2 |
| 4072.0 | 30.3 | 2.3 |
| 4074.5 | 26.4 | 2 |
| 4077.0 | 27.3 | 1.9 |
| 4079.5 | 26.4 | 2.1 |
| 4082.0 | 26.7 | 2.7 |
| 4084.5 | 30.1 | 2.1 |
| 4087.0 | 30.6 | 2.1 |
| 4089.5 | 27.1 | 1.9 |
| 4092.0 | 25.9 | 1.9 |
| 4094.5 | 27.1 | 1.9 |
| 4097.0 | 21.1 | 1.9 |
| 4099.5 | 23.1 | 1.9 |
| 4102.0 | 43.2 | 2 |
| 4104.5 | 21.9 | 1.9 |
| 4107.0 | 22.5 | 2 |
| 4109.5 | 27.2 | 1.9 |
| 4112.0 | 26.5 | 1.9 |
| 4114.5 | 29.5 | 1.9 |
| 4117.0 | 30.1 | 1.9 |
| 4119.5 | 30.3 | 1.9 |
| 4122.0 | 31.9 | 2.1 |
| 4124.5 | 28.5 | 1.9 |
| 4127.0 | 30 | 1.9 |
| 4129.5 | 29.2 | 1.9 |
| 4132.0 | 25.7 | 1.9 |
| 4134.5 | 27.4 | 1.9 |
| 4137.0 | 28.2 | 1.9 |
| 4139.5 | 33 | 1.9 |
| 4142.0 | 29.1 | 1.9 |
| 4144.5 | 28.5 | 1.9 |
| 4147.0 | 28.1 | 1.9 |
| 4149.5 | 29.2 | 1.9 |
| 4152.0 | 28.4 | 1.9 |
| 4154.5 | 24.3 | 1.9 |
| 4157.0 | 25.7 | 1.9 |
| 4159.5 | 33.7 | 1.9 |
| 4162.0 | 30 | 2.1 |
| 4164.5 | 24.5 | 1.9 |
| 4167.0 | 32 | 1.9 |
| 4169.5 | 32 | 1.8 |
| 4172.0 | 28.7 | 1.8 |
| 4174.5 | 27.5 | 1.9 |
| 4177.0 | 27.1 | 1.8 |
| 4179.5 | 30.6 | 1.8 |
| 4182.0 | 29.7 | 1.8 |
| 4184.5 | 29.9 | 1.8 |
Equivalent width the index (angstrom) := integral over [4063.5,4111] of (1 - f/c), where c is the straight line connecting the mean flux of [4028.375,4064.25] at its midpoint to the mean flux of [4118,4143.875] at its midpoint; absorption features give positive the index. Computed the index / 3.05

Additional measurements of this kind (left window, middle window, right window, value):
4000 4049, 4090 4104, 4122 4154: 0.73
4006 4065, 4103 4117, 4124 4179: 1.37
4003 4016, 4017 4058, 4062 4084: -1.64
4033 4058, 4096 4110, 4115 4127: 1.61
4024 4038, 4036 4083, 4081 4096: 0.35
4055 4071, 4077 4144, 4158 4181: 3.07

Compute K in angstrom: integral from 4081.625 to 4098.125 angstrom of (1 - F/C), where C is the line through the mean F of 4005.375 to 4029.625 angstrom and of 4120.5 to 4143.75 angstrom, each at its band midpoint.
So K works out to 1.4 angstrom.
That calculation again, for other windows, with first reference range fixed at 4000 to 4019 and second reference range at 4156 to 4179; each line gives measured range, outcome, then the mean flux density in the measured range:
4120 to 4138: 0.2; 28.8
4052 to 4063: 0.0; 29.3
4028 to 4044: -0.4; 30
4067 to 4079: 0.3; 28.4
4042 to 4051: -0.2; 29.9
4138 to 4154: 0.0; 29.1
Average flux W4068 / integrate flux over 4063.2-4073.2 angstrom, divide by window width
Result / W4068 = 29.2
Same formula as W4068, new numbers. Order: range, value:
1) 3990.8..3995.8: 30.4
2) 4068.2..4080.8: 27.9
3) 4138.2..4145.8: 30.2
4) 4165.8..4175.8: 30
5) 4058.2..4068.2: 30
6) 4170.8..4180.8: 28.5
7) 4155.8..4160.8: 29.7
